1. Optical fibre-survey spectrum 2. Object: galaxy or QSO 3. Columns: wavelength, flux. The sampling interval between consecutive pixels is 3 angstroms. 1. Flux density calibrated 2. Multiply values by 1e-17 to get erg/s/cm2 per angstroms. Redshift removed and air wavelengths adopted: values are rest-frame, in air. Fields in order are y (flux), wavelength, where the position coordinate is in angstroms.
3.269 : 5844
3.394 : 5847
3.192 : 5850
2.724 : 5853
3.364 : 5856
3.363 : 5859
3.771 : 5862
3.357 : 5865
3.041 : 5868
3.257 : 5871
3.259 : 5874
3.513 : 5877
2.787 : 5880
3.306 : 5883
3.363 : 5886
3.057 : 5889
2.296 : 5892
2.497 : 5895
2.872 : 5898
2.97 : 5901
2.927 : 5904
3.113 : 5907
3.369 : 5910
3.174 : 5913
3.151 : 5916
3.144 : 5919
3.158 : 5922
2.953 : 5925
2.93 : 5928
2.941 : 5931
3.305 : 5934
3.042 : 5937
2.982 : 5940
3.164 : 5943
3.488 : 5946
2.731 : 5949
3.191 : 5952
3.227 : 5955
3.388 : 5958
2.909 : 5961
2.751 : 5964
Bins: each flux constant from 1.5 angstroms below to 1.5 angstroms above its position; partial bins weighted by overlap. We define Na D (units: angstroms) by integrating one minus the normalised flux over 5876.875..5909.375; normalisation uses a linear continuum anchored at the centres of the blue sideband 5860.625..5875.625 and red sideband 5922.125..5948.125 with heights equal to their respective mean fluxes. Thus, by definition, 2.9 angstroms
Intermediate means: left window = 3.33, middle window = 2.96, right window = 3.09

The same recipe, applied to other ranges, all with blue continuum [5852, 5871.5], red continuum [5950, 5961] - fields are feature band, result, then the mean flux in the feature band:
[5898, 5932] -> 1.7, 3.07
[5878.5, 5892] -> 0.9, 3.04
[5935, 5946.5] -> 0.2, 3.15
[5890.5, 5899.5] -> 1.9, 2.55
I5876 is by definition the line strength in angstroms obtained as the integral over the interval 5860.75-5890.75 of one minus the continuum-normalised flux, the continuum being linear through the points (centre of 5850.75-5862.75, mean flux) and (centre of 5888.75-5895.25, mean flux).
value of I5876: -3.95 angstroms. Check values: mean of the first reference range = 3.27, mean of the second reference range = 2.56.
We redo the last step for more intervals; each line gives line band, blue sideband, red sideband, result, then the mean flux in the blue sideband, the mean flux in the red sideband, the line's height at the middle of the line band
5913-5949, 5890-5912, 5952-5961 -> -0.5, 2.87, 3.22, 3.06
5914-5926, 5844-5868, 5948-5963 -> 0.2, 3.29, 3.09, 3.16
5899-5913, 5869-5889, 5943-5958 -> 0.5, 3.23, 3.18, 3.21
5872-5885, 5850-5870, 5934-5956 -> 0.0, 3.26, 3.13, 3.23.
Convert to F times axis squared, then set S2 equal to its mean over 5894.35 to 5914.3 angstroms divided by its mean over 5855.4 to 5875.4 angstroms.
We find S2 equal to 0.91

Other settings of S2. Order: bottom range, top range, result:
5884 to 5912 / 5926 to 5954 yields 1.06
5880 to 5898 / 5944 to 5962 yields 1.12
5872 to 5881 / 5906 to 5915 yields 1.01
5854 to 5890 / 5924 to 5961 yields 0.97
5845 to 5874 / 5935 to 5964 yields 0.98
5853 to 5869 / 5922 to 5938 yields 0.94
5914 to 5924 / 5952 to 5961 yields 1.04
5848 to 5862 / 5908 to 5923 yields 1.01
